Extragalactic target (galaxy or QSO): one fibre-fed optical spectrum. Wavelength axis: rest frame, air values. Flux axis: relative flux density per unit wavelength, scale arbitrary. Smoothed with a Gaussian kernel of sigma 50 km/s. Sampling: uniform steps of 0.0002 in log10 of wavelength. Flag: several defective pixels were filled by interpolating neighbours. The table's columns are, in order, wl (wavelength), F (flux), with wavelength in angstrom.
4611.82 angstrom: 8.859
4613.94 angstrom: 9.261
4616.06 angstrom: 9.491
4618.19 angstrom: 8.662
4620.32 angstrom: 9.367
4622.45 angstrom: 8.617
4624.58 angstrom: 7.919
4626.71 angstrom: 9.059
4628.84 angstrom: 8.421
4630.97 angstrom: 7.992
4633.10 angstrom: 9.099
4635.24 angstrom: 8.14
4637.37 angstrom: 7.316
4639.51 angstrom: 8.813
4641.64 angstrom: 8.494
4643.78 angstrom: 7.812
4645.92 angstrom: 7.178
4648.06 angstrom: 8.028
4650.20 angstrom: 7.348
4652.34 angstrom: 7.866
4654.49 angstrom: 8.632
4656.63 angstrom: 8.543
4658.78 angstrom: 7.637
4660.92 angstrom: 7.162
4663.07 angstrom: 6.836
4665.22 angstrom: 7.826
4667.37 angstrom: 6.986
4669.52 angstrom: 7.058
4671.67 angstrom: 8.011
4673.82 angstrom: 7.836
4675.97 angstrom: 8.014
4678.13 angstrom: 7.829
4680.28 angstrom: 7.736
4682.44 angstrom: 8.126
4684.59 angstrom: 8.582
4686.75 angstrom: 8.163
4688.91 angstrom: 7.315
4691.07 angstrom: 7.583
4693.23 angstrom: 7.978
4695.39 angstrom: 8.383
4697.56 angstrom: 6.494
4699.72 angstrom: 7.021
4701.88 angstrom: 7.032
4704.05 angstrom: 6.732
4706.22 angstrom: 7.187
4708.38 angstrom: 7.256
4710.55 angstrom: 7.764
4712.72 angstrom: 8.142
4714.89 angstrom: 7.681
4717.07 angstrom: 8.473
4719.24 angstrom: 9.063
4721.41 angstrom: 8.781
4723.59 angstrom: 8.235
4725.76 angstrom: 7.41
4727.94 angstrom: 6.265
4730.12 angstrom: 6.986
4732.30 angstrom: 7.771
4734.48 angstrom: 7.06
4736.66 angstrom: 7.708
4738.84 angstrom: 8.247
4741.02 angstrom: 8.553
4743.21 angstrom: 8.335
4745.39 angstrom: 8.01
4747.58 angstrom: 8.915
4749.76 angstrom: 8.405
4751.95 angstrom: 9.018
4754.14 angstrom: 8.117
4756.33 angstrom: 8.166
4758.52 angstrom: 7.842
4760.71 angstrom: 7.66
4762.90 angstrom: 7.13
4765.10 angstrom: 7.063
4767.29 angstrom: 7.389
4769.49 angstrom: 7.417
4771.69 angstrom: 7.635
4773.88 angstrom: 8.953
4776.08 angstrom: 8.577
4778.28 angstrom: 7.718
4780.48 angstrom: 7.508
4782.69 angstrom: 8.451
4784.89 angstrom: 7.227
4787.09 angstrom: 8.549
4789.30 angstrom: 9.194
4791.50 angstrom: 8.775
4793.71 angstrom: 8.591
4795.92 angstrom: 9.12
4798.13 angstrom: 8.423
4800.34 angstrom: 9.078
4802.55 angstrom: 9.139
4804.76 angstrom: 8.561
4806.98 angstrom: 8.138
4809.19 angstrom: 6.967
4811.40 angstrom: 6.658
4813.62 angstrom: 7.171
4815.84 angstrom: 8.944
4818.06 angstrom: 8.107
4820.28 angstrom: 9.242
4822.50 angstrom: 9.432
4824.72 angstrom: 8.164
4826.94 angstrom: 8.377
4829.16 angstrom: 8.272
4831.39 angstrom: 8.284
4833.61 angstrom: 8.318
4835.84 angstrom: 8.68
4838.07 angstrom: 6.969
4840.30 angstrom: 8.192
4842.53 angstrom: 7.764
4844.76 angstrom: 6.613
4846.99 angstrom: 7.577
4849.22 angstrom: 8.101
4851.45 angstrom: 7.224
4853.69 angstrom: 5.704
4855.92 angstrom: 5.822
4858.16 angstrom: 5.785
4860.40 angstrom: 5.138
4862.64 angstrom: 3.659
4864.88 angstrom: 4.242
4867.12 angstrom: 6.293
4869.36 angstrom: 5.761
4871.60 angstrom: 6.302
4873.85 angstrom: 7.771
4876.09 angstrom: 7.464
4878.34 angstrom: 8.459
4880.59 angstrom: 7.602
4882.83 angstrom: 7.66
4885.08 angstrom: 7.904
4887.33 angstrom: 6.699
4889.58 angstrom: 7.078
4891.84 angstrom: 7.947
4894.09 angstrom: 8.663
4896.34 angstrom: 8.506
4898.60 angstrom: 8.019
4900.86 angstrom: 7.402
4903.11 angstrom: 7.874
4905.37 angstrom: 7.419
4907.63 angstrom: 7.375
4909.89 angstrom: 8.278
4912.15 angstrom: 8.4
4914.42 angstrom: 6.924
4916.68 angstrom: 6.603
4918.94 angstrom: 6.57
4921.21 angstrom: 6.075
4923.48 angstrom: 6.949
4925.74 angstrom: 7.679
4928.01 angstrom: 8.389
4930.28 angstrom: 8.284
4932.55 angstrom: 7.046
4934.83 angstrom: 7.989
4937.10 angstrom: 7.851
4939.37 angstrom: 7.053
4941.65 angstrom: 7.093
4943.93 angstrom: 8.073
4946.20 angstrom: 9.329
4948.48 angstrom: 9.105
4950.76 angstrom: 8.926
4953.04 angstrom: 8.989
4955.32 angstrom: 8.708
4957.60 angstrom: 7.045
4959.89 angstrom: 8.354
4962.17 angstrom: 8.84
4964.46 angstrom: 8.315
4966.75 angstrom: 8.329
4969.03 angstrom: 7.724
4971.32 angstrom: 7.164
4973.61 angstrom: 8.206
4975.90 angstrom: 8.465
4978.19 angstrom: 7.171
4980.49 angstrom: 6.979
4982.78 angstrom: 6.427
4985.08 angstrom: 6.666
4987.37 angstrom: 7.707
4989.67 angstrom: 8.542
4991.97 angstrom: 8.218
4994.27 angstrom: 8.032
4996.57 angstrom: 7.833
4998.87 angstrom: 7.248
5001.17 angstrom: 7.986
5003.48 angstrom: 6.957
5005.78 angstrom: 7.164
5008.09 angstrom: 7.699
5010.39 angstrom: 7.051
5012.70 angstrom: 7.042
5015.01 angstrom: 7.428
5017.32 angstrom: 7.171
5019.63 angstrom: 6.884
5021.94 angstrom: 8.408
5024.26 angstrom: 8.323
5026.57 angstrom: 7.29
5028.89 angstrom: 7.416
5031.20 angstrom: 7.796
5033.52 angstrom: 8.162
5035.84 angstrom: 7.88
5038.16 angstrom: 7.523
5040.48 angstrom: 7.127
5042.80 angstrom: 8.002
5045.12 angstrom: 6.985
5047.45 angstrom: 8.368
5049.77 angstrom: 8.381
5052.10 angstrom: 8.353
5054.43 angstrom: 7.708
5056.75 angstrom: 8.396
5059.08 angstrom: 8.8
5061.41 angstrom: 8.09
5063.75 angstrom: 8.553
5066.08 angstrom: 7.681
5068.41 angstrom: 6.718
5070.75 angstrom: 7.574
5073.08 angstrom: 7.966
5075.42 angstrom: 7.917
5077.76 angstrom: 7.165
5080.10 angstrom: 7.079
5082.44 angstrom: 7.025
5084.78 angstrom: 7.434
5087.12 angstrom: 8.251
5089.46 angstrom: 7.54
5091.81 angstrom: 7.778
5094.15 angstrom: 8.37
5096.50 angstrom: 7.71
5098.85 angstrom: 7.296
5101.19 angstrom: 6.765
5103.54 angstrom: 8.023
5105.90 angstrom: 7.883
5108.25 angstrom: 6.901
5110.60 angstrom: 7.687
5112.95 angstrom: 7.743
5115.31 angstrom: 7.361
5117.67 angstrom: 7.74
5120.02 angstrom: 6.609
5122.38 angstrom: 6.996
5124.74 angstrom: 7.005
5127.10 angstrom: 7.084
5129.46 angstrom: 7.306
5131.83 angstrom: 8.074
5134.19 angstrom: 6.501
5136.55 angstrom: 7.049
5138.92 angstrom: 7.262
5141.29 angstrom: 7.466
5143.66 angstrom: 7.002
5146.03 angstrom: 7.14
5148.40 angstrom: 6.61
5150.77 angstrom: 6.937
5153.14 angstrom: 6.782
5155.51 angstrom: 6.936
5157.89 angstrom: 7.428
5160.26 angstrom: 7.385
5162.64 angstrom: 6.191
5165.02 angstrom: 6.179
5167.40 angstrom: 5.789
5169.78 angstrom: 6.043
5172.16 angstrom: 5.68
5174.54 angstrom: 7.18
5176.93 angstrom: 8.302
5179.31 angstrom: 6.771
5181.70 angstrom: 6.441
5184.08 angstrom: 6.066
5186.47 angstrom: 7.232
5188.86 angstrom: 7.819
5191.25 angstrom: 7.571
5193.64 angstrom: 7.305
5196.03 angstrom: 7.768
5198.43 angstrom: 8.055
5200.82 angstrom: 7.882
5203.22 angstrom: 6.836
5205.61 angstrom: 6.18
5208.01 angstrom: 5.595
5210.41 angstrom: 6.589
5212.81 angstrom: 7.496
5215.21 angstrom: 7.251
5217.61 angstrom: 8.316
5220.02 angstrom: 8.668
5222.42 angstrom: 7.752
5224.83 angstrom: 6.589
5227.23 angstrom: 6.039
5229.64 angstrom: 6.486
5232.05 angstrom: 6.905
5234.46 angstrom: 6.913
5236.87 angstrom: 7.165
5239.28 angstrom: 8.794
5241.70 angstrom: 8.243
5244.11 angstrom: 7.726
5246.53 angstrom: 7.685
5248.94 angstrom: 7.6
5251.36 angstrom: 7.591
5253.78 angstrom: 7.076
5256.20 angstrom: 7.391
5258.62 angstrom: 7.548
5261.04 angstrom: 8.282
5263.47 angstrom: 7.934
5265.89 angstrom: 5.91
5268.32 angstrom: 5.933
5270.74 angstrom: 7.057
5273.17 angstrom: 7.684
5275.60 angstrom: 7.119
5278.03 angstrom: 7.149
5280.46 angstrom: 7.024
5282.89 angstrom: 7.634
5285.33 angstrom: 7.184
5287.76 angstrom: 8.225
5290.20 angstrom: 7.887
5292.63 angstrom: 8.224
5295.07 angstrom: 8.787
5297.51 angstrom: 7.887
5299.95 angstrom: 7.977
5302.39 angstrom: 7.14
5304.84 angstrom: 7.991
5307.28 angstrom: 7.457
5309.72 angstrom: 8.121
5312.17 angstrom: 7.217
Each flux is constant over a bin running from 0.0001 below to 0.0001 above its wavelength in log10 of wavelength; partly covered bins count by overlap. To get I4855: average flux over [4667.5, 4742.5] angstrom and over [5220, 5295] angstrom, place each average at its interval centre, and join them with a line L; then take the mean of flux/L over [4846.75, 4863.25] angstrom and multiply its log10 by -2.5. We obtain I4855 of 0.24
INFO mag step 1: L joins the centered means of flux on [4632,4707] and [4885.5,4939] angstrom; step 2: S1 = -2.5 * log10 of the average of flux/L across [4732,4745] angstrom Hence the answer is -0.04 mag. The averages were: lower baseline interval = 7.74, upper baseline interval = 7.56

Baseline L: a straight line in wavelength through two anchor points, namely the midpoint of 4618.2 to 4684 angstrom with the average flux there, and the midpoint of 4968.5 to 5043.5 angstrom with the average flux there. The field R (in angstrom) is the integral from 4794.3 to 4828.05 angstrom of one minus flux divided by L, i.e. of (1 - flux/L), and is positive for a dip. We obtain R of -2.45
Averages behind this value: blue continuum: 8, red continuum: 7.56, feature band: 8.37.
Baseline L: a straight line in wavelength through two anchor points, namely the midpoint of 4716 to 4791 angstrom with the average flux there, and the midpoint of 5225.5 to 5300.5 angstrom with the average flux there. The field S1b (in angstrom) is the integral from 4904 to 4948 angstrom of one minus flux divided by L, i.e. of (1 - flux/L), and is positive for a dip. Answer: 1.36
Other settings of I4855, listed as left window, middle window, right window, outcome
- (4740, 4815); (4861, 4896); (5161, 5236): 0.14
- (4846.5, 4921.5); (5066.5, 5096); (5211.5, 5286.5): -0.05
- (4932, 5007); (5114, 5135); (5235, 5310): 0.08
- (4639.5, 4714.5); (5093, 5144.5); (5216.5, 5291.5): 0.02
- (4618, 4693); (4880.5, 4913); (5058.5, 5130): -0.01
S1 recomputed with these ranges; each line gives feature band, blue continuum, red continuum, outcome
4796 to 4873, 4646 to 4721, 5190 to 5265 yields 0.03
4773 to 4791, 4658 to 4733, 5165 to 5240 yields -0.10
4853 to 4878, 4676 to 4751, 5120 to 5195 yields 0.26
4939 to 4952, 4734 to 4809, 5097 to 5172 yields -0.09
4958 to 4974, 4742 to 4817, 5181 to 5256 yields -0.04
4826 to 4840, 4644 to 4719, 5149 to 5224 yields -0.09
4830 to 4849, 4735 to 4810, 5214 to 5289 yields 0.04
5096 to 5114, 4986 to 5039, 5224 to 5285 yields 0.00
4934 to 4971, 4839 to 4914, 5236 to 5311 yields -0.14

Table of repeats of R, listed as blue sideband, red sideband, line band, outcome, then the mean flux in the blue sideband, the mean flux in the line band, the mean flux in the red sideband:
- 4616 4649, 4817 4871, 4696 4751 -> 0.59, 8.37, 7.75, 7.14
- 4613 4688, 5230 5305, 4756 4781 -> 0.77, 8.1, 7.75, 7.52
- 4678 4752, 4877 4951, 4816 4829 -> -1.49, 7.82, 8.66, 7.72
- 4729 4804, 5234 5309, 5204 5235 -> 2.61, 8.14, 6.98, 7.57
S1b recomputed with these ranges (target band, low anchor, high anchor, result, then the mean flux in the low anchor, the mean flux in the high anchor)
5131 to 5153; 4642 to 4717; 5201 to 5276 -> 0.7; 7.66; 7.25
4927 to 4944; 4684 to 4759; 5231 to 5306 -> 0.1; 7.84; 7.54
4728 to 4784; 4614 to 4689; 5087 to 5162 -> 0.0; 8.08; 7.31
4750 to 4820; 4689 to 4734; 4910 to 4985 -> -4.3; 7.6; 7.77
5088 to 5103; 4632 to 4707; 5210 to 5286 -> -0.3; 7.74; 7.34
